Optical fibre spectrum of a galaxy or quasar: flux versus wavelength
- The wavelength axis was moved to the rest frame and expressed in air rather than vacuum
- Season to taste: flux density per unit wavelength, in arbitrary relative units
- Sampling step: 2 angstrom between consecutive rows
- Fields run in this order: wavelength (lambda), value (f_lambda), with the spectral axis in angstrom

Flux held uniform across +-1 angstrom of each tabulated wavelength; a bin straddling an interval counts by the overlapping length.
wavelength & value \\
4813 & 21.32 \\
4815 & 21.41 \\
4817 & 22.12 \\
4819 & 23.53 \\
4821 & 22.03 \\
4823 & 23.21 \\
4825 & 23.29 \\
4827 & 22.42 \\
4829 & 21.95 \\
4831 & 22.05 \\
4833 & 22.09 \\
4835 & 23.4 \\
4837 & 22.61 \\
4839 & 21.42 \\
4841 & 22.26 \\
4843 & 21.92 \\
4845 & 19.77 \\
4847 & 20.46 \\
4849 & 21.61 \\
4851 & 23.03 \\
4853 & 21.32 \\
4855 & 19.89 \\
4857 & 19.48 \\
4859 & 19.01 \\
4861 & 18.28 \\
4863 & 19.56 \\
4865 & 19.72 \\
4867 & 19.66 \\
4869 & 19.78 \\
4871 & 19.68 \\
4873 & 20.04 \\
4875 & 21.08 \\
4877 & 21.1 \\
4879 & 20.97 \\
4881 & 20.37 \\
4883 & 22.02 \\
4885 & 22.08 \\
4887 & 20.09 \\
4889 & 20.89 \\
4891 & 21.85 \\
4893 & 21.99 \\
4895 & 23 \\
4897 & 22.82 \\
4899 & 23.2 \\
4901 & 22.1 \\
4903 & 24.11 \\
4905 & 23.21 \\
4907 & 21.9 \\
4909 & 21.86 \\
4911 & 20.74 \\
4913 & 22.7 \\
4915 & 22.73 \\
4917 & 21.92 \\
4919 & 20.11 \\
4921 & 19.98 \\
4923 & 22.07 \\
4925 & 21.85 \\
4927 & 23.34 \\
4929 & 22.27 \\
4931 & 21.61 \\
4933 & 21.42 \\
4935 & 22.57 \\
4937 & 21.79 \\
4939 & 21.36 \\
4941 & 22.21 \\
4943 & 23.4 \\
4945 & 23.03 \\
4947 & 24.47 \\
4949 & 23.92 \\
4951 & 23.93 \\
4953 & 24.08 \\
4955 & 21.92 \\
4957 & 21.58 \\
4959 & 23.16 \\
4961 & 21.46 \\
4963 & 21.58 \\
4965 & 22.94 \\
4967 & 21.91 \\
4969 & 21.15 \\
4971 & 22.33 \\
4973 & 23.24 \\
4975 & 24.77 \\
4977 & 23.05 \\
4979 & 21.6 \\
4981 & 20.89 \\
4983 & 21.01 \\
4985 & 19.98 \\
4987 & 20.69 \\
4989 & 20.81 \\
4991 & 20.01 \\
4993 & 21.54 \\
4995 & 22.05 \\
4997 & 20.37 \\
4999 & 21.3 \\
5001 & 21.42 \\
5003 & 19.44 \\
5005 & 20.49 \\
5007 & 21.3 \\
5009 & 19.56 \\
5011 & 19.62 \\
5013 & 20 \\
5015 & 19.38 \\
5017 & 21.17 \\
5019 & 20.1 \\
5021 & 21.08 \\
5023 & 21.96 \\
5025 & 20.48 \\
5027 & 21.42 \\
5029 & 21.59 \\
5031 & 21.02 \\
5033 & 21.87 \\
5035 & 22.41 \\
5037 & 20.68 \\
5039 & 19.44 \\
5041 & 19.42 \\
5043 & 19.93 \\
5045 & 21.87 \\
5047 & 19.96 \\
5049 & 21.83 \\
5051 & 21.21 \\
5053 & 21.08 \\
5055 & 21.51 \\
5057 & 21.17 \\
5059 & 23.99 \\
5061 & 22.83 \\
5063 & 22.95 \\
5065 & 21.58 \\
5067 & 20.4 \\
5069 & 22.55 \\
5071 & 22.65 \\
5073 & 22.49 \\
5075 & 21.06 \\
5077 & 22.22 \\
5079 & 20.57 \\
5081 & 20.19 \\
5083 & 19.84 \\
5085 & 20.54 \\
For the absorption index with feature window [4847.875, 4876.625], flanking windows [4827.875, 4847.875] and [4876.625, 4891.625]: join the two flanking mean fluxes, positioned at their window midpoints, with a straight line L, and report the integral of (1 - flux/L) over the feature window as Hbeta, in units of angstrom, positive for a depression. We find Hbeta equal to 1.73 angstrom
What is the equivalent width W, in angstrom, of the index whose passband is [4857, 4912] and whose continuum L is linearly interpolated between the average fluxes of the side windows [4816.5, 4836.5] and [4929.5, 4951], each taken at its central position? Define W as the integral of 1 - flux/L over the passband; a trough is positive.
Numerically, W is 3.7 angstrom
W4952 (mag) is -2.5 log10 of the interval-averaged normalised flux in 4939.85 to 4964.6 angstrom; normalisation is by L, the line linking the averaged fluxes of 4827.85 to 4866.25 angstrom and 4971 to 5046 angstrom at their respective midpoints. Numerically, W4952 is -0.09 mag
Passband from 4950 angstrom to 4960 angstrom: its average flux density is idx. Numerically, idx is 22.9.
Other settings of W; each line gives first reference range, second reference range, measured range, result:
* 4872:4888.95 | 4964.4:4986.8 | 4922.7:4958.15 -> -1.6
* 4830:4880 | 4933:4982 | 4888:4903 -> -0.6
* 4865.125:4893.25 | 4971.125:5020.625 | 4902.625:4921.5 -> -1.0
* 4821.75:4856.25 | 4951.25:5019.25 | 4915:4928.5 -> 0.0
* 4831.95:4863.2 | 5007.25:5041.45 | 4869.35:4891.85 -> 0.1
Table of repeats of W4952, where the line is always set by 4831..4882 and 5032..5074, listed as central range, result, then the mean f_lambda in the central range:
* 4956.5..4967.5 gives -0.049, 22.1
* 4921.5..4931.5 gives -0.056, 22.1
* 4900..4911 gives -0.076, 22.5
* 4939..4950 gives -0.104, 23.2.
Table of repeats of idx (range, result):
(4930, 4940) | 21.8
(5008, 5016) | 19.6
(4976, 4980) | 22.3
